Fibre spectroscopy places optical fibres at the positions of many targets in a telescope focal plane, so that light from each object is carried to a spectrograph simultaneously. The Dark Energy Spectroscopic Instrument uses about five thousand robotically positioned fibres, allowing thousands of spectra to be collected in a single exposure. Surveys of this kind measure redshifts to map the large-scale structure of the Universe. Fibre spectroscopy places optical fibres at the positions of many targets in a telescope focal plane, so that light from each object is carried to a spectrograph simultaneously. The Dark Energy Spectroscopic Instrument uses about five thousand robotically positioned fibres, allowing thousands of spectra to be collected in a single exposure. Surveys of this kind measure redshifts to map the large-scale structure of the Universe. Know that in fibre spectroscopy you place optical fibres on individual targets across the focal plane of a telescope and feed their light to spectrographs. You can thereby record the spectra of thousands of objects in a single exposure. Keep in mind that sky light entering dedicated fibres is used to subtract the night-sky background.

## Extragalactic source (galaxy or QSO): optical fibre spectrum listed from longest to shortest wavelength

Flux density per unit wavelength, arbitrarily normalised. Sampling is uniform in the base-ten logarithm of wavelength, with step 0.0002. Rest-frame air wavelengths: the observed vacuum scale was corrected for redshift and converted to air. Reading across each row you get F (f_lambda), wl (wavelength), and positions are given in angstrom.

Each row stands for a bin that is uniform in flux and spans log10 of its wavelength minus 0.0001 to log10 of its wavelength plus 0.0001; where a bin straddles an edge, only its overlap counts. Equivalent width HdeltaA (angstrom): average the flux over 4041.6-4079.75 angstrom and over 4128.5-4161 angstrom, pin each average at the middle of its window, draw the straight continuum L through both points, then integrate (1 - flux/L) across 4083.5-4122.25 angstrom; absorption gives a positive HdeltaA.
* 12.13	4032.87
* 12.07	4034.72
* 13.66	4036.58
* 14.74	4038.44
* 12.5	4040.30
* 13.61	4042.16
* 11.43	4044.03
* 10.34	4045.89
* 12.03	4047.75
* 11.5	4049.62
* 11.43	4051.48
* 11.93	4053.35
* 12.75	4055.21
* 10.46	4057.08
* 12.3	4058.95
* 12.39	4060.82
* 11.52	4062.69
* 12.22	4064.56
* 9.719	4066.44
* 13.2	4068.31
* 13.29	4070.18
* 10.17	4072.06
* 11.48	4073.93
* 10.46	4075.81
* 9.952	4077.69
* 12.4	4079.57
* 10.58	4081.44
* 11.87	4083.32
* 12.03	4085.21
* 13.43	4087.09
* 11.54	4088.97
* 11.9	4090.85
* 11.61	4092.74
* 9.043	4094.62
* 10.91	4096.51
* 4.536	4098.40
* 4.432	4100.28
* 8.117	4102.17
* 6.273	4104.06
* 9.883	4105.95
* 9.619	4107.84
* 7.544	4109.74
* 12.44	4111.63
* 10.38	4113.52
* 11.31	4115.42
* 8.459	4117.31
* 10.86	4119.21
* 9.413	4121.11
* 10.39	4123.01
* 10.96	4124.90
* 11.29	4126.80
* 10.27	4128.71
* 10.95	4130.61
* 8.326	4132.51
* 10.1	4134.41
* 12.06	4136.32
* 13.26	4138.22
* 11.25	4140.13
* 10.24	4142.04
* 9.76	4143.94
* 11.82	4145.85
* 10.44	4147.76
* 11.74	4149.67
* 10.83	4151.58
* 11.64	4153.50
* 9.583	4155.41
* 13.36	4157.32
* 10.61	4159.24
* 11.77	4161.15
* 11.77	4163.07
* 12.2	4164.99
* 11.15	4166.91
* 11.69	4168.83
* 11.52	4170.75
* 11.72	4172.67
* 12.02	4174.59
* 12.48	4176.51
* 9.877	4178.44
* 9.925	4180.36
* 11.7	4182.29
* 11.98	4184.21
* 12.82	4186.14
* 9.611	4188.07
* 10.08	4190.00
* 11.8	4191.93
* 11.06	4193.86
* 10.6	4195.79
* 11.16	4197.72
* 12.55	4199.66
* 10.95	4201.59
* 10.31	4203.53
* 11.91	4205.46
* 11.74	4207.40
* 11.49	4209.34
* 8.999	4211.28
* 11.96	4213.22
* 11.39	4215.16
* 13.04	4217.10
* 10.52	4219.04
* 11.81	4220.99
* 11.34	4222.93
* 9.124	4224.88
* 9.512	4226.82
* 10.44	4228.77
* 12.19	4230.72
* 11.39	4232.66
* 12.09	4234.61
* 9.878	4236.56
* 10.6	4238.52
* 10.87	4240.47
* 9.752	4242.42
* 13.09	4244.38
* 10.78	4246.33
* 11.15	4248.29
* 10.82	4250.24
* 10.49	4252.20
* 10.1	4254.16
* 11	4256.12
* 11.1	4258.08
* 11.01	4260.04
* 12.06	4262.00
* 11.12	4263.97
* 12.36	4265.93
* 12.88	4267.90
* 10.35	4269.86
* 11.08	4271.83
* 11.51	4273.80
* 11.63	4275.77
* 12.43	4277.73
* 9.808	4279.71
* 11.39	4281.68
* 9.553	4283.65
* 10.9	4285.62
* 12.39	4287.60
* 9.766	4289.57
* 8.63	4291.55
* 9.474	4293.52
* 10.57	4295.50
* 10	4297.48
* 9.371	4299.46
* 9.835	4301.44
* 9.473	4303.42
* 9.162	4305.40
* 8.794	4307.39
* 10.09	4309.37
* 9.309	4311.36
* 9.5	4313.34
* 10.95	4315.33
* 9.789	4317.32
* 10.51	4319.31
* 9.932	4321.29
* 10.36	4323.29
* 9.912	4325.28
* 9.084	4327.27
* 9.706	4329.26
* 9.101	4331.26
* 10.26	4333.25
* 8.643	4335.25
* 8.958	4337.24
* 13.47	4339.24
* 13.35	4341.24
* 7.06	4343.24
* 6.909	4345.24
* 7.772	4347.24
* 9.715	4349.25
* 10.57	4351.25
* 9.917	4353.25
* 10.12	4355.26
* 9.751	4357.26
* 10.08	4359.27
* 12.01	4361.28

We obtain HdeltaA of 5.4 angstrom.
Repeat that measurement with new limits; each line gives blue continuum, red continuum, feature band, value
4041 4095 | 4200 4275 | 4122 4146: 1.4 angstrom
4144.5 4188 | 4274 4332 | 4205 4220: -0.5 angstrom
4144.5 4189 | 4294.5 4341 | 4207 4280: -3.5 angstrom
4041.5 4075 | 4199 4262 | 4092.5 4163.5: 8.0 angstrom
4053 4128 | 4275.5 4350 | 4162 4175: -1.7 angstrom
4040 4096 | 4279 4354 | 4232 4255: -1.2 angstrom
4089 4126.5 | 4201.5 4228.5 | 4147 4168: -2.5 angstrom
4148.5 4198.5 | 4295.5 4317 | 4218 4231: 0.1 angstrom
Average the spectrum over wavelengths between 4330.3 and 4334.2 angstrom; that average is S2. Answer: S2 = 9.69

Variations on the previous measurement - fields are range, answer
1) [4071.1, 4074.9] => 10.8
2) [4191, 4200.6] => 11.4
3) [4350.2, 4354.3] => 10.2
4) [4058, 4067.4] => 11.6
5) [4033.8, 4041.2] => 13.2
